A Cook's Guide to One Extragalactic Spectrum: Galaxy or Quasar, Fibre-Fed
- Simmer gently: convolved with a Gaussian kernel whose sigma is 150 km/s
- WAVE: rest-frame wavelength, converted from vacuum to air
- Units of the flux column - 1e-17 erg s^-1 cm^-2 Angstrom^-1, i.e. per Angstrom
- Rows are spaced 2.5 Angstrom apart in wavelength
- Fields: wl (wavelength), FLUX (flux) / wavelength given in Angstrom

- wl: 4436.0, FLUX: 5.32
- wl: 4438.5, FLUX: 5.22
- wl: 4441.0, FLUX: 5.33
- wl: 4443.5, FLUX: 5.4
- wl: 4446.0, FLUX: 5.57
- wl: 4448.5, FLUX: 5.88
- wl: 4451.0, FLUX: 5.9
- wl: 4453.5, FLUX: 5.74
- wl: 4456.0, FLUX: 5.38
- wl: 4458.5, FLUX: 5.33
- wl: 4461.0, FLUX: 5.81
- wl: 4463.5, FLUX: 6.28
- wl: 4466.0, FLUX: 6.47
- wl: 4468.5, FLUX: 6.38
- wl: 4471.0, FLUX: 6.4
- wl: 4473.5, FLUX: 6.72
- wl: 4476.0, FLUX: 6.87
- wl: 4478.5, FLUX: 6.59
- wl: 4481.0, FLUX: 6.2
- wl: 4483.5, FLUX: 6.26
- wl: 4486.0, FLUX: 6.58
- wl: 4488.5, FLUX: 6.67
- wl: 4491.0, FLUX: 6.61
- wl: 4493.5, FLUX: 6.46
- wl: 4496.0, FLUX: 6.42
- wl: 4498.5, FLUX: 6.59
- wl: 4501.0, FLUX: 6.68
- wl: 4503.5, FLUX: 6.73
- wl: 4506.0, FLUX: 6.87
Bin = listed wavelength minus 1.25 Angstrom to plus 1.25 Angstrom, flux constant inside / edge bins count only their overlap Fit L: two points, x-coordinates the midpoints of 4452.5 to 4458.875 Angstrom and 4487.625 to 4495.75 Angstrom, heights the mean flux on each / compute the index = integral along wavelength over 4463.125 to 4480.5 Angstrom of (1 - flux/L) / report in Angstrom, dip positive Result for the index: -1.6 Angstrom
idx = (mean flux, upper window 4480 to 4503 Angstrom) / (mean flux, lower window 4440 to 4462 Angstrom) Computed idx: 1.2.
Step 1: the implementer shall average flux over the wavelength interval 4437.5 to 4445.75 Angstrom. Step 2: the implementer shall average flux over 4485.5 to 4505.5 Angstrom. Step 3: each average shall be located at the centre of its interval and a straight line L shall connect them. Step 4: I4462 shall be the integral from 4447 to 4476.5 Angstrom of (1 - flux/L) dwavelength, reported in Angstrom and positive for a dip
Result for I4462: -1.3 Angstrom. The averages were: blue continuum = 5.35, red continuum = 6.6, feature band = 6.07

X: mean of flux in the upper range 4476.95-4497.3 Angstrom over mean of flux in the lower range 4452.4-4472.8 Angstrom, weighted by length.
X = 1.1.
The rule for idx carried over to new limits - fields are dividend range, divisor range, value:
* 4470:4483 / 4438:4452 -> 1.18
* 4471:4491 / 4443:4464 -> 1.15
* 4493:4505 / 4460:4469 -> 1.06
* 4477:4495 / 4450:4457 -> 1.14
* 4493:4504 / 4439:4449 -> 1.20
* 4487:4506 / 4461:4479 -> 1.02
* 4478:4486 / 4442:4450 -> 1.13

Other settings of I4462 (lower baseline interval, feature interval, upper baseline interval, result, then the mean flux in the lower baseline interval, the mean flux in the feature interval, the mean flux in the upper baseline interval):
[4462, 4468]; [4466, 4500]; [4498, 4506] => 0.0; 6.35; 6.52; 6.71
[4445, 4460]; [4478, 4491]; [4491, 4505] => -0.3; 5.64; 6.47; 6.58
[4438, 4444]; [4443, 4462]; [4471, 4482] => 0.3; 5.32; 5.63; 6.58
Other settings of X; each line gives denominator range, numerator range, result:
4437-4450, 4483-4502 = 1.19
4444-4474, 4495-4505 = 1.11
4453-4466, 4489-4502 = 1.13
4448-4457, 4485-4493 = 1.15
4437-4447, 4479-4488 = 1.19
